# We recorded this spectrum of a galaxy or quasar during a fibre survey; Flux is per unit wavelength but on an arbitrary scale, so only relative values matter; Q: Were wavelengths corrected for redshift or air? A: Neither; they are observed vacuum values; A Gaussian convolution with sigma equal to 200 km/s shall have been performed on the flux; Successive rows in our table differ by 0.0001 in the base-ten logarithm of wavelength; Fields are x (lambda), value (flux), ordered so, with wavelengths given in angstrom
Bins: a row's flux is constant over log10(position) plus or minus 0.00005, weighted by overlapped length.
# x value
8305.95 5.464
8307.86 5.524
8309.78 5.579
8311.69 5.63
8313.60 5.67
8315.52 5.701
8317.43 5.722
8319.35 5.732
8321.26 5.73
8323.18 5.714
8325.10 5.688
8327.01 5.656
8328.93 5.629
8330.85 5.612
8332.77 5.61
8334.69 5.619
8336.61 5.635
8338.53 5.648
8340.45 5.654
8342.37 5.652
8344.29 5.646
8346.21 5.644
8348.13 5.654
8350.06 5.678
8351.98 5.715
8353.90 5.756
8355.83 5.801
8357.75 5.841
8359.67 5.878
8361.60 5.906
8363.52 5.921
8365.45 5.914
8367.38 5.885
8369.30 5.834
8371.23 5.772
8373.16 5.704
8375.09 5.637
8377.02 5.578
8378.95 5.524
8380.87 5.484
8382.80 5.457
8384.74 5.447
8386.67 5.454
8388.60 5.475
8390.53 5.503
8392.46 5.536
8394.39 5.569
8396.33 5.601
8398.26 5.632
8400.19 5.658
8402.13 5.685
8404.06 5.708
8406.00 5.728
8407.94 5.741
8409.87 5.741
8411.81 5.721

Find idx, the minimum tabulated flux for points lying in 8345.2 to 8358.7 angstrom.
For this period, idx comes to 5.644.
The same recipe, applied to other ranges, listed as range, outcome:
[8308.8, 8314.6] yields 5.579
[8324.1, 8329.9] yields 5.629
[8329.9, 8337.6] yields 5.61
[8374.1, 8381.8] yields 5.484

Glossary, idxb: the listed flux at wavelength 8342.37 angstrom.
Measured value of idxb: 5.652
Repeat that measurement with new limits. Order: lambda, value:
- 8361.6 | 5.906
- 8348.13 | 5.654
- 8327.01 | 5.656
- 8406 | 5.728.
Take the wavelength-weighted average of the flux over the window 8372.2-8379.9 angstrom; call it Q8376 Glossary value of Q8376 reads 5.61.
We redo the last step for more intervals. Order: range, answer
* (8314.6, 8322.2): 5.73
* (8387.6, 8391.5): 5.5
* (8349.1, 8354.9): 5.72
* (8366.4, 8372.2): 5.83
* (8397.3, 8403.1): 5.66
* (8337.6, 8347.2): 5.65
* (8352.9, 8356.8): 5.78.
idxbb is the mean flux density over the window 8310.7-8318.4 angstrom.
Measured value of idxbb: 5.68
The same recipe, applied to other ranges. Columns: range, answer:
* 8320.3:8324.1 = 5.73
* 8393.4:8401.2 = 5.61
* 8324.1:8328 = 5.67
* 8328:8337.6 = 5.62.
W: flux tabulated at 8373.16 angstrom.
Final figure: 5.704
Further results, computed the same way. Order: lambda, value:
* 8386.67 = 5.454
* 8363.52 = 5.921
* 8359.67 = 5.878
